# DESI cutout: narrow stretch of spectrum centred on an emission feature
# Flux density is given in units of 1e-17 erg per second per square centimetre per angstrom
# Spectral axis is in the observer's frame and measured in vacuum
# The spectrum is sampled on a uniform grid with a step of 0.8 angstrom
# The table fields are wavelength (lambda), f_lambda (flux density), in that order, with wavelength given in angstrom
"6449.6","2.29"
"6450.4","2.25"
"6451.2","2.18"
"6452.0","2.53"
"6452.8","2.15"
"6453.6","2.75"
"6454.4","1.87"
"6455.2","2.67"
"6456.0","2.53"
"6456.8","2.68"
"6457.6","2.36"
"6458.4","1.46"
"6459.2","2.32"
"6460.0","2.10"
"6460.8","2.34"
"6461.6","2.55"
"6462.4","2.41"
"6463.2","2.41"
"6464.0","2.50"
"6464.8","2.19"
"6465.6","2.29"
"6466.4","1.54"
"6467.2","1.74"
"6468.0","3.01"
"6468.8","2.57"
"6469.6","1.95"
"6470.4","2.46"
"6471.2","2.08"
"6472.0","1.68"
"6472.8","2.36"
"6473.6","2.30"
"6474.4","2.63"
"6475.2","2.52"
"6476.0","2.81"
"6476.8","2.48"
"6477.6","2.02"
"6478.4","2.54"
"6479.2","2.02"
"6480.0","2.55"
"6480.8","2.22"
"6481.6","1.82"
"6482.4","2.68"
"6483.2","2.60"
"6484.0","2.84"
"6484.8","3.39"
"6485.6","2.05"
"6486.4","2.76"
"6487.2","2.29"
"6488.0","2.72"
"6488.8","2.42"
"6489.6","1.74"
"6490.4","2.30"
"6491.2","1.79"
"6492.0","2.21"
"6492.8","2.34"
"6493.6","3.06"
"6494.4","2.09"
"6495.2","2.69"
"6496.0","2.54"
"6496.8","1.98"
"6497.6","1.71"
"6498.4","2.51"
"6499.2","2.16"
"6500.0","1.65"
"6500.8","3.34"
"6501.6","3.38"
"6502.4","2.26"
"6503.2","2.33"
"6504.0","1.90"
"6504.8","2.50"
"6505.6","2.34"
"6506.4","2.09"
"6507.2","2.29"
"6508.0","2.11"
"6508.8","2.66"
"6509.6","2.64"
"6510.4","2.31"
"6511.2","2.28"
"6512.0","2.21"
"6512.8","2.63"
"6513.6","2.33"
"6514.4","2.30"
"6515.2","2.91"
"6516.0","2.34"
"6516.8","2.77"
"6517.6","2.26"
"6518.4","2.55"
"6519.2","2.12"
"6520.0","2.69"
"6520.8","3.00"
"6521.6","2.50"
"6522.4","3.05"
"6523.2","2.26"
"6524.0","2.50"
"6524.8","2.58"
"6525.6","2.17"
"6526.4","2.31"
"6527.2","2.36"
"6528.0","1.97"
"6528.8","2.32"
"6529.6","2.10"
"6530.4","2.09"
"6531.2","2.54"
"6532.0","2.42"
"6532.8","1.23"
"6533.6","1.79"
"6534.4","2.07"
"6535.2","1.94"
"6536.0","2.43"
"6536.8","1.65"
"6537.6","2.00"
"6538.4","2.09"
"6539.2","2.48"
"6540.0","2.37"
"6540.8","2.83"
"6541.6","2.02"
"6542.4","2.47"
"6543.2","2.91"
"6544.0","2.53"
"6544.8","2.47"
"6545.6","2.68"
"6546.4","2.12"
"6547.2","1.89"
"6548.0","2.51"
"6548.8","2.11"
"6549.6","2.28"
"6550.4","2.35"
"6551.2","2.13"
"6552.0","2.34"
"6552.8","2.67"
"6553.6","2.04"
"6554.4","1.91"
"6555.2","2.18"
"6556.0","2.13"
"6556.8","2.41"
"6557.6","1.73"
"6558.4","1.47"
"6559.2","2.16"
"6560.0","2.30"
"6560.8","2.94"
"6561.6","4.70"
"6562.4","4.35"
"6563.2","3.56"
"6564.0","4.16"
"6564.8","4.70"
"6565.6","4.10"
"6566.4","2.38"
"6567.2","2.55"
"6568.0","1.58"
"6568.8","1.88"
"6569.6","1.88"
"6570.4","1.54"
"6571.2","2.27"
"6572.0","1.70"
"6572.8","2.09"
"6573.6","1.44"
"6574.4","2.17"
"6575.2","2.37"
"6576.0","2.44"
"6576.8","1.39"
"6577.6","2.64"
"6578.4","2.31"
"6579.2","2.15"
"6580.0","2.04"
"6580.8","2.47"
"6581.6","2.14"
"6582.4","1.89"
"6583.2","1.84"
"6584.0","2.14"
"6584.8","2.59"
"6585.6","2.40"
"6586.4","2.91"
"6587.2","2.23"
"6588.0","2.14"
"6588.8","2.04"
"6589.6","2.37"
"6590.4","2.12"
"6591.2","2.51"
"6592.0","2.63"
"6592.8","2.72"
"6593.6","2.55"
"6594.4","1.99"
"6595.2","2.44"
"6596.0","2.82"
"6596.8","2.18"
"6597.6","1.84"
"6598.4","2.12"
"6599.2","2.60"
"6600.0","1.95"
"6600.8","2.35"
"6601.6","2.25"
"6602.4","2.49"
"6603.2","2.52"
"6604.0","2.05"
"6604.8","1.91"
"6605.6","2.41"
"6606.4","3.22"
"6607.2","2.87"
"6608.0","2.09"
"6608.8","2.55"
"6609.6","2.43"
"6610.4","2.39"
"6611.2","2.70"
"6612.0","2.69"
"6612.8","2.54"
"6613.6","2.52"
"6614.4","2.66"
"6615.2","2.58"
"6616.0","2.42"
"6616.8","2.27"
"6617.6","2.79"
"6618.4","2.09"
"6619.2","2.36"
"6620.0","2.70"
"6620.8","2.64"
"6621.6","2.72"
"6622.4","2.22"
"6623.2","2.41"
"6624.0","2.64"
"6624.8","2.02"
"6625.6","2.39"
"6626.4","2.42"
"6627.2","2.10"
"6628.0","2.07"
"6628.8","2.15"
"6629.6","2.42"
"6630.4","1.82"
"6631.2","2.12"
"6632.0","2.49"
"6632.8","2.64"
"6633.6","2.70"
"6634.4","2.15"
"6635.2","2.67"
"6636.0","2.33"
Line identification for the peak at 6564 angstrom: Hbeta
